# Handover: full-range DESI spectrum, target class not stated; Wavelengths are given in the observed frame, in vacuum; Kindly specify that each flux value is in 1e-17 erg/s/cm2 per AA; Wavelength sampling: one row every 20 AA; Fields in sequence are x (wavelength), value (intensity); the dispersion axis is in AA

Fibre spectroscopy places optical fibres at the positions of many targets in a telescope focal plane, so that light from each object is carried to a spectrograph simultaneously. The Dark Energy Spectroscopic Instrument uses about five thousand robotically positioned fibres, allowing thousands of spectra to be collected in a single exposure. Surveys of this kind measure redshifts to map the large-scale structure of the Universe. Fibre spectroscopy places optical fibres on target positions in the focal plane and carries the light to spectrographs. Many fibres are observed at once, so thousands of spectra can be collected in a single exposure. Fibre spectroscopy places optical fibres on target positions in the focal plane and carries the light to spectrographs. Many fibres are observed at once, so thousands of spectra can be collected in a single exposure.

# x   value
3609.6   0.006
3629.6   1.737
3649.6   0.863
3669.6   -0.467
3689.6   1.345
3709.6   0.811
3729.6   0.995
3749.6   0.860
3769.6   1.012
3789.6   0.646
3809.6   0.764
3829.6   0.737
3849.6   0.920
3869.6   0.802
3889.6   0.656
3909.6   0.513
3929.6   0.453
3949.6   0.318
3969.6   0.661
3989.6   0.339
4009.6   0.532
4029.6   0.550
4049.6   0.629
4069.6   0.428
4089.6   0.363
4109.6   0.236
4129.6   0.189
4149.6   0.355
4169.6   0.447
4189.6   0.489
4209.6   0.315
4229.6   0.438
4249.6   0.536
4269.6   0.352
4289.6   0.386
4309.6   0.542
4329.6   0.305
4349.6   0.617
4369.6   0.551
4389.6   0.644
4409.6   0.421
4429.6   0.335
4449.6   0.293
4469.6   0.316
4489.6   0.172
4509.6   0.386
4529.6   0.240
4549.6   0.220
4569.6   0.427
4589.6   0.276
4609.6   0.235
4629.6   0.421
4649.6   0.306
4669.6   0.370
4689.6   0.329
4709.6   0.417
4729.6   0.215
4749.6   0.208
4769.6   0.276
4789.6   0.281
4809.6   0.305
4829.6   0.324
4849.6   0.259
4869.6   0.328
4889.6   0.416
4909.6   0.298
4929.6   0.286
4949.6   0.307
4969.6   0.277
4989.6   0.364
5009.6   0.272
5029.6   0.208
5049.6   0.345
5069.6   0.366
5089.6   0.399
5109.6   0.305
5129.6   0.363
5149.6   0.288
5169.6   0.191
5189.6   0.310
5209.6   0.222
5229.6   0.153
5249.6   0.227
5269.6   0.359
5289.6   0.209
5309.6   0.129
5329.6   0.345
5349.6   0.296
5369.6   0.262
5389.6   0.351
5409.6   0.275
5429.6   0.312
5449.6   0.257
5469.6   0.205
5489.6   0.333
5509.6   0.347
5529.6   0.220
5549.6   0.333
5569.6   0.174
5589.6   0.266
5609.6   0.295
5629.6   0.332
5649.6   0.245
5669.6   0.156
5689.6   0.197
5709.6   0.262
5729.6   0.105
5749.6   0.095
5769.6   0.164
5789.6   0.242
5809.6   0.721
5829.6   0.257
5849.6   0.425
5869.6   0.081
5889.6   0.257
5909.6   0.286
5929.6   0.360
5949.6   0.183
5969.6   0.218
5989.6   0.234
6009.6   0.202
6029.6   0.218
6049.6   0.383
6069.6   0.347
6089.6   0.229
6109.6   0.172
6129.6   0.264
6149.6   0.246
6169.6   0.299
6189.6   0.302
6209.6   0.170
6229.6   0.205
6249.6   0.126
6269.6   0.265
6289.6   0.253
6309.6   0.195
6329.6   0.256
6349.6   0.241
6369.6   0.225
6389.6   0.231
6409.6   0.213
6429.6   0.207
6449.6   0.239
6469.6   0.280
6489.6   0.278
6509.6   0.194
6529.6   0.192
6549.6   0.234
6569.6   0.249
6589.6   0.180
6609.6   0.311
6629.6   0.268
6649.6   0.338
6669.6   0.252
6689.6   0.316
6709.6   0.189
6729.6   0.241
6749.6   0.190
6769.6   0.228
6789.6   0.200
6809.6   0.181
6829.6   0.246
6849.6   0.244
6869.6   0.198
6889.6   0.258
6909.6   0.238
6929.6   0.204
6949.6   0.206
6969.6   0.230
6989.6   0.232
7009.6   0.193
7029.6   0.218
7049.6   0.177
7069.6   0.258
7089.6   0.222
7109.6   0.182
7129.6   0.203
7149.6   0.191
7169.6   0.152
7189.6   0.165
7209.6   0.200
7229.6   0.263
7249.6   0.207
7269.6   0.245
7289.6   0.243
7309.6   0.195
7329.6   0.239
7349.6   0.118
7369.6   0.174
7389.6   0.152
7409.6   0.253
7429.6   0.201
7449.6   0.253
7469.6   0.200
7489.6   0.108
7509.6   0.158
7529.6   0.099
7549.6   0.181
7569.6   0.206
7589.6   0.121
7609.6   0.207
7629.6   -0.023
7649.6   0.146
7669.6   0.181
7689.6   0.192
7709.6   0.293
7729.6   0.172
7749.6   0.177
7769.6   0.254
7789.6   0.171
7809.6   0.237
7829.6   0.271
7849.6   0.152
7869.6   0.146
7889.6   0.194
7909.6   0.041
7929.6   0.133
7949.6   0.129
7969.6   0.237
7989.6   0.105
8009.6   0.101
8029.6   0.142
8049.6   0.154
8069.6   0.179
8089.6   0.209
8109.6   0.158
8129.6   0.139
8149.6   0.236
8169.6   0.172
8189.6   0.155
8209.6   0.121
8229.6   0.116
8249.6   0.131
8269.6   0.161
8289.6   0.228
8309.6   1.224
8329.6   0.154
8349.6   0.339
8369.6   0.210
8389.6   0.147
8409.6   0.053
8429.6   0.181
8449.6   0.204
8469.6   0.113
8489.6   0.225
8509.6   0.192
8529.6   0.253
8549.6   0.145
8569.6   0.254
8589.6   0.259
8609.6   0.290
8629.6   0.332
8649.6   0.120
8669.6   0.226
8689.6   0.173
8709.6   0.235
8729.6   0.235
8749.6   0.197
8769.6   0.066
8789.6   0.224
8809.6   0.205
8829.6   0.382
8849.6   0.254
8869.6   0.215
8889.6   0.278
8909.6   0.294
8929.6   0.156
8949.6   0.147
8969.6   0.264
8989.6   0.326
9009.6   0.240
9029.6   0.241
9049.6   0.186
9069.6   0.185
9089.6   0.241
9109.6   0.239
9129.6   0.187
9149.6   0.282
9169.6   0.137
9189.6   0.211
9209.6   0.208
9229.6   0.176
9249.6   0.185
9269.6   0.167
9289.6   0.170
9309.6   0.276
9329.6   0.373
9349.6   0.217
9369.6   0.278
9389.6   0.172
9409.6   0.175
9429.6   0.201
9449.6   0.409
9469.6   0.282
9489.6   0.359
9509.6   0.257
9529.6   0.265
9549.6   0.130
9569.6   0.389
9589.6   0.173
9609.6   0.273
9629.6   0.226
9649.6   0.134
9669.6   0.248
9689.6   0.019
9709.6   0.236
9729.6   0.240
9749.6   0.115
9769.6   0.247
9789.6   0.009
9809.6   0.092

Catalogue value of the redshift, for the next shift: 1.229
